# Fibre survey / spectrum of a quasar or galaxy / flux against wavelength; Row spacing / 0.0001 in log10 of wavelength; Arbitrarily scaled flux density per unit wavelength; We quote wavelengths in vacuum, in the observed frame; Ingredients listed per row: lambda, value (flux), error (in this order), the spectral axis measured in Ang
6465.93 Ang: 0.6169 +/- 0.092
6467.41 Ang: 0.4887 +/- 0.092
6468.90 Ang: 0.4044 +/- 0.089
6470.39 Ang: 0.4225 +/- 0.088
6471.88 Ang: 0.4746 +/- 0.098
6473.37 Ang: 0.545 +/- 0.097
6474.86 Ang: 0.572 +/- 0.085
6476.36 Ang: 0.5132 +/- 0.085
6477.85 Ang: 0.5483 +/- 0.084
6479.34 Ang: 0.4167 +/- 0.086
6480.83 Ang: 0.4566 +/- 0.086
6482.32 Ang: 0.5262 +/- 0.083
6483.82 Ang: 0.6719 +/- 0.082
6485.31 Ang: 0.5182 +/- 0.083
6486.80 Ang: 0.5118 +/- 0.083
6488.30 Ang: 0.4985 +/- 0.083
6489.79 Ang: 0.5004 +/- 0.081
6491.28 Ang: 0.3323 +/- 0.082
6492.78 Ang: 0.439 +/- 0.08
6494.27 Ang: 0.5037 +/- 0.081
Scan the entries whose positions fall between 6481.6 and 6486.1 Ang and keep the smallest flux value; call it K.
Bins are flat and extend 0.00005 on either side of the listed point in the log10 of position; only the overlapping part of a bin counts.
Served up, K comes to 0.5182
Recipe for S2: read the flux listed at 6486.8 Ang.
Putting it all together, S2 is 0.5118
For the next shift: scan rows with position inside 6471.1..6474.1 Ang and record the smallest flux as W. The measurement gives 0.4746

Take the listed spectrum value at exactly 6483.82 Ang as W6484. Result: 0.6719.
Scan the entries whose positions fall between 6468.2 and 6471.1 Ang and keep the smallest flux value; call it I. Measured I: 0.4044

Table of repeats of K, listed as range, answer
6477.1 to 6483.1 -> 0.4167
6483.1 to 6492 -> 0.3323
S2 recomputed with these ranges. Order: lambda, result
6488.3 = 0.4985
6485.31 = 0.5182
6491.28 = 0.3323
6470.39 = 0.4225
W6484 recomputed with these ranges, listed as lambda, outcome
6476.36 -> 0.5132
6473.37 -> 0.545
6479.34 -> 0.4167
